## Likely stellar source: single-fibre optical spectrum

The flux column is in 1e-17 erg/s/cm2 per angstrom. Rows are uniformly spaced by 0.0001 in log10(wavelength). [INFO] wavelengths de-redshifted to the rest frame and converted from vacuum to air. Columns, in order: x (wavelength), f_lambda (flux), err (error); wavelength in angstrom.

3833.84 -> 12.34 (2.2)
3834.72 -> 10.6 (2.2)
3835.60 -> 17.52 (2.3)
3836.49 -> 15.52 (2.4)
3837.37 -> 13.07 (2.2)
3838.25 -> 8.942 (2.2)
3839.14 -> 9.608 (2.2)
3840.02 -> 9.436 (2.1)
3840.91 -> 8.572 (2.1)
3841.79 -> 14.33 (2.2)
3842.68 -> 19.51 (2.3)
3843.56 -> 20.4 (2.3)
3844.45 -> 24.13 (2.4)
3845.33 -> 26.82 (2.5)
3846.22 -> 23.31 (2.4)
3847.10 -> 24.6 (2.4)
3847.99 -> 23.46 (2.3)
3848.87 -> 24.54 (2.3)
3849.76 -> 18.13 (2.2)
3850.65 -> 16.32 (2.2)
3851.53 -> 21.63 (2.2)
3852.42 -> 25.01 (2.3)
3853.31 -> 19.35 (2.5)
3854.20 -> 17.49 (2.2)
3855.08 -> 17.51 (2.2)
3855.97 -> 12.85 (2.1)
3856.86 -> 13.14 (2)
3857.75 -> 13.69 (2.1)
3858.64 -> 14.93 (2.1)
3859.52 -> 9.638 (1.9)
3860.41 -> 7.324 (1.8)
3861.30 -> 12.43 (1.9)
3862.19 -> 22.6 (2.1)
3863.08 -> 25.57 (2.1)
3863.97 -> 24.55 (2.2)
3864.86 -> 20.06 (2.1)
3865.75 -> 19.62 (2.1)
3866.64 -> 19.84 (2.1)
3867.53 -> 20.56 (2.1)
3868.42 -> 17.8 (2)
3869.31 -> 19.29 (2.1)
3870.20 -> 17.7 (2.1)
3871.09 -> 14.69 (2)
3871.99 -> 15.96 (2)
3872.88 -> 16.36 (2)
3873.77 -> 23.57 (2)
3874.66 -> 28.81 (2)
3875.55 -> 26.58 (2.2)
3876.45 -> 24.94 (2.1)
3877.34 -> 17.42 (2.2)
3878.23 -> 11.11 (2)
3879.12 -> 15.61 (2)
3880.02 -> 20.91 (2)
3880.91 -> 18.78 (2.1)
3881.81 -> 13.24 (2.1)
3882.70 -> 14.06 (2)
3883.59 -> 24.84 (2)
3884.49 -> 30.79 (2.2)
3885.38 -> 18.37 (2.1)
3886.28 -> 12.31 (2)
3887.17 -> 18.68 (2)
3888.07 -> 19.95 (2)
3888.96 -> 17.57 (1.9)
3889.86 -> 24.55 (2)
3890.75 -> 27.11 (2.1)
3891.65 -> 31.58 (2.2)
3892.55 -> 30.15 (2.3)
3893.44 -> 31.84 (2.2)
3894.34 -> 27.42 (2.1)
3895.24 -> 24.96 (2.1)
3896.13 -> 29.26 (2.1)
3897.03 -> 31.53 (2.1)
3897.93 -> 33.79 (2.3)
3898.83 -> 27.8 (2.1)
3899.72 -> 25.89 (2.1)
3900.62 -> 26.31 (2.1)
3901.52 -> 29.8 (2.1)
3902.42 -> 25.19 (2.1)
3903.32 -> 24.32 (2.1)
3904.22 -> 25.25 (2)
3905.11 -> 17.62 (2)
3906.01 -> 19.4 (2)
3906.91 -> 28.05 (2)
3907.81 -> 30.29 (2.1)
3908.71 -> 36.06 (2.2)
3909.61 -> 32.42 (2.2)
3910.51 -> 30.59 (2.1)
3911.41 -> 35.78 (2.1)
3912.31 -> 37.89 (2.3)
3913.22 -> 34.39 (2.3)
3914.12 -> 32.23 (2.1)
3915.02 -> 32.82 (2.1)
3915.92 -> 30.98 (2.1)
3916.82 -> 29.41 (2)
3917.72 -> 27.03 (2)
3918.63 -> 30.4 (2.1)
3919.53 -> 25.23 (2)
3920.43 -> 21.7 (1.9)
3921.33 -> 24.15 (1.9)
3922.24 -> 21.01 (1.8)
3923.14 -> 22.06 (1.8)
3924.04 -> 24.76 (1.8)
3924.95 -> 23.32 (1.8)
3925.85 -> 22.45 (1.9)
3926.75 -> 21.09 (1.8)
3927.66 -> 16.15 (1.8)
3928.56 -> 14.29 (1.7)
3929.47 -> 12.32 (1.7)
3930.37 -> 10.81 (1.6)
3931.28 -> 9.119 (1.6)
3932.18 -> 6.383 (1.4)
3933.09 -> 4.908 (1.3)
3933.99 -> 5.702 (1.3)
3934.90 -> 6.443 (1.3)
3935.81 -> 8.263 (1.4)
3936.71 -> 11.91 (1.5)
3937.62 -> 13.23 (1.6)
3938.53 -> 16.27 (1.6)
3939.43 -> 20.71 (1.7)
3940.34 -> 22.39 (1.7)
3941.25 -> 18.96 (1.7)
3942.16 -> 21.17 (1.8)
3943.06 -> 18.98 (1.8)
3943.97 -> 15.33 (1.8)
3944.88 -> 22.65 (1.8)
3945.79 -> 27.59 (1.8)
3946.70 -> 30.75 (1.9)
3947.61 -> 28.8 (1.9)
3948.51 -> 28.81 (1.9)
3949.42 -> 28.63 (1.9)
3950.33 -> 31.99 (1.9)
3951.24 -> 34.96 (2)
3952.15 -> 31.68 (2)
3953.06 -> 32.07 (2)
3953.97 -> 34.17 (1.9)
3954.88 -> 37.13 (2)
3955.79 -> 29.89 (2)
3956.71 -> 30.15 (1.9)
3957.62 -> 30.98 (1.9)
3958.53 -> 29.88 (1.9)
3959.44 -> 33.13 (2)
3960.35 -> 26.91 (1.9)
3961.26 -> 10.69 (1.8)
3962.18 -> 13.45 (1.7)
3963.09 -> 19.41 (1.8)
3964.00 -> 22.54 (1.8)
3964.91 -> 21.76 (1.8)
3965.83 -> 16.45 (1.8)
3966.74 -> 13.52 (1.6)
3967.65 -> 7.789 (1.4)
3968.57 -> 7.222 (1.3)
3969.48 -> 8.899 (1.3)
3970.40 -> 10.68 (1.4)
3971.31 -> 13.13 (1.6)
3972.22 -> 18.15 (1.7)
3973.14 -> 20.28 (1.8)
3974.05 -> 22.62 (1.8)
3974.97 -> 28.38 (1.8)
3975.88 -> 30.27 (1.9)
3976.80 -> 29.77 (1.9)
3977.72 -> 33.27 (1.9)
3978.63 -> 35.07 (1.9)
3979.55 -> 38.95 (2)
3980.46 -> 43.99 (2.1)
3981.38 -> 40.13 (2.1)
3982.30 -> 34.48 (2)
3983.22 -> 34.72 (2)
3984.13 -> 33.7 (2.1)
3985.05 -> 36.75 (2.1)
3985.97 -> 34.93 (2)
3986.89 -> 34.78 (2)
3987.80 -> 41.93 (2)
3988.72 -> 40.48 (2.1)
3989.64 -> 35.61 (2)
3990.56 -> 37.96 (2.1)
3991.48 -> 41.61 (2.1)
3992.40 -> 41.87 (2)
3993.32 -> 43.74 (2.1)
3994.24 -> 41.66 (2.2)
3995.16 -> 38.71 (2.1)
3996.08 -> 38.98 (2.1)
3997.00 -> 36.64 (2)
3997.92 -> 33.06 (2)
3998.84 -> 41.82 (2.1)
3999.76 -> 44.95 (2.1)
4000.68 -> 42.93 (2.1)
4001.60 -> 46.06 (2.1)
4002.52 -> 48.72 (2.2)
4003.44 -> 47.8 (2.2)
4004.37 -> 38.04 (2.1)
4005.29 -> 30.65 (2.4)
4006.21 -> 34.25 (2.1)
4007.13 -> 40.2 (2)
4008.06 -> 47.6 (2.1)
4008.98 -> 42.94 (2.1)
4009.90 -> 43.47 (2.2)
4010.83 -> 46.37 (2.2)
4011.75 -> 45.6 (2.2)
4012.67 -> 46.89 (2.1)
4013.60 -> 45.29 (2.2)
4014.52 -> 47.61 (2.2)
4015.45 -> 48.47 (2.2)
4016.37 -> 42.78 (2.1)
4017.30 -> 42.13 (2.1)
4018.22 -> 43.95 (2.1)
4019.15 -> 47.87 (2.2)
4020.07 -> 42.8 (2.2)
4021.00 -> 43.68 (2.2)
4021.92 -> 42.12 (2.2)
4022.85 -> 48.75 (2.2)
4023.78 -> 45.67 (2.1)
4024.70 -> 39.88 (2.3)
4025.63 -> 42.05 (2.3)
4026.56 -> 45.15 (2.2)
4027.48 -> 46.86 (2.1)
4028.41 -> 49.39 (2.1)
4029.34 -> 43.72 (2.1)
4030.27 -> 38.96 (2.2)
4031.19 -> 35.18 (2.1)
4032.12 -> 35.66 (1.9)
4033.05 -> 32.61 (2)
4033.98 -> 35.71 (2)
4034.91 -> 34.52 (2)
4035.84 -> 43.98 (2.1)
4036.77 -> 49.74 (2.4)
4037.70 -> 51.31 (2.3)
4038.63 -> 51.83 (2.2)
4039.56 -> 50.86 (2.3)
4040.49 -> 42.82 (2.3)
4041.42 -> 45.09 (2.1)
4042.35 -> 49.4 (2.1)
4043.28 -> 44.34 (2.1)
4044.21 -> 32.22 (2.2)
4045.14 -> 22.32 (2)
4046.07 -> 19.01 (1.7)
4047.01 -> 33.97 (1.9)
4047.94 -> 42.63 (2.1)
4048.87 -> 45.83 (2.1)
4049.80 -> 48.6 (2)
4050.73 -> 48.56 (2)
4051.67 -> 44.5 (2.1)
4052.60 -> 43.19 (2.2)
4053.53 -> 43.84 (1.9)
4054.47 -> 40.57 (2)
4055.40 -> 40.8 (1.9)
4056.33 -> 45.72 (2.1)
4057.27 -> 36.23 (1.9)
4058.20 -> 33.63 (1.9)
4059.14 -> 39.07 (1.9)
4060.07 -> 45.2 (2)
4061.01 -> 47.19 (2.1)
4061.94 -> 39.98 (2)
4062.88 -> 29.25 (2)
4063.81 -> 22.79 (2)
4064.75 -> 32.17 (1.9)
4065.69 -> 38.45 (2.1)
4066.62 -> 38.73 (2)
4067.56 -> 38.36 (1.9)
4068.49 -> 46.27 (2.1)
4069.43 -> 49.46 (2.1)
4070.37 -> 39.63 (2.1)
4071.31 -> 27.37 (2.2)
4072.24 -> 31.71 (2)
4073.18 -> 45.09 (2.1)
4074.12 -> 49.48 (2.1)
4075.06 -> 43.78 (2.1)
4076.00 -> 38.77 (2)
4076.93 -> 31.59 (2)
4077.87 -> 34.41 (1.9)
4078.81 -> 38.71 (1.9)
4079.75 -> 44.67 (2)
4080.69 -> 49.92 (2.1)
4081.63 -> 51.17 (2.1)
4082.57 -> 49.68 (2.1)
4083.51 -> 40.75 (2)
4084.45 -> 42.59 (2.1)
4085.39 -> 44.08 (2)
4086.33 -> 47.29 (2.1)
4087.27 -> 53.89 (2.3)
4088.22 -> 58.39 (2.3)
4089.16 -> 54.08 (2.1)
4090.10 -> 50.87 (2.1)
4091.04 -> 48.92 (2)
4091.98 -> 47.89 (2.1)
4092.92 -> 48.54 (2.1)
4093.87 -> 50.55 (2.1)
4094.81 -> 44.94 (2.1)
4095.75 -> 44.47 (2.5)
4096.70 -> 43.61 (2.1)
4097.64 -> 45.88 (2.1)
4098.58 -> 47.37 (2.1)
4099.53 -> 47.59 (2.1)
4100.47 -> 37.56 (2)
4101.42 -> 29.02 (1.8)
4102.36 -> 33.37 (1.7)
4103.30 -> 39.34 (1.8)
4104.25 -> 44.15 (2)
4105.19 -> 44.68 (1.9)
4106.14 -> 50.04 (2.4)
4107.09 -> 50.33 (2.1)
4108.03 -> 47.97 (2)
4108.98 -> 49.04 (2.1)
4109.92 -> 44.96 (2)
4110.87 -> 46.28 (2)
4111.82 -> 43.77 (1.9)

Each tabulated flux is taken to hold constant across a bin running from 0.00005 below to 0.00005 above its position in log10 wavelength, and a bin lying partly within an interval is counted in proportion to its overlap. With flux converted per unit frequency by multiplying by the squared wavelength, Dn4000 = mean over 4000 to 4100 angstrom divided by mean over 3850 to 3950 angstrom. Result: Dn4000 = 2.1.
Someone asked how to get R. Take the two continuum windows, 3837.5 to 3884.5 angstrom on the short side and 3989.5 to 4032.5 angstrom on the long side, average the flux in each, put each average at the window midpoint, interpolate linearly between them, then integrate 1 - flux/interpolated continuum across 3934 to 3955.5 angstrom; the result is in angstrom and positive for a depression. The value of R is 6.0 angstrom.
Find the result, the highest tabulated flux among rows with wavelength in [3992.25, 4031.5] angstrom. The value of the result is 49.39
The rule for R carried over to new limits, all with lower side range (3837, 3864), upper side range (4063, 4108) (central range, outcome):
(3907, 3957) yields 4.54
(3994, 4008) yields -2.71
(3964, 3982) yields 4.52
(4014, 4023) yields -2.27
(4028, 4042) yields -1.90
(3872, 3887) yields 0.61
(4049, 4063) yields -0.78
